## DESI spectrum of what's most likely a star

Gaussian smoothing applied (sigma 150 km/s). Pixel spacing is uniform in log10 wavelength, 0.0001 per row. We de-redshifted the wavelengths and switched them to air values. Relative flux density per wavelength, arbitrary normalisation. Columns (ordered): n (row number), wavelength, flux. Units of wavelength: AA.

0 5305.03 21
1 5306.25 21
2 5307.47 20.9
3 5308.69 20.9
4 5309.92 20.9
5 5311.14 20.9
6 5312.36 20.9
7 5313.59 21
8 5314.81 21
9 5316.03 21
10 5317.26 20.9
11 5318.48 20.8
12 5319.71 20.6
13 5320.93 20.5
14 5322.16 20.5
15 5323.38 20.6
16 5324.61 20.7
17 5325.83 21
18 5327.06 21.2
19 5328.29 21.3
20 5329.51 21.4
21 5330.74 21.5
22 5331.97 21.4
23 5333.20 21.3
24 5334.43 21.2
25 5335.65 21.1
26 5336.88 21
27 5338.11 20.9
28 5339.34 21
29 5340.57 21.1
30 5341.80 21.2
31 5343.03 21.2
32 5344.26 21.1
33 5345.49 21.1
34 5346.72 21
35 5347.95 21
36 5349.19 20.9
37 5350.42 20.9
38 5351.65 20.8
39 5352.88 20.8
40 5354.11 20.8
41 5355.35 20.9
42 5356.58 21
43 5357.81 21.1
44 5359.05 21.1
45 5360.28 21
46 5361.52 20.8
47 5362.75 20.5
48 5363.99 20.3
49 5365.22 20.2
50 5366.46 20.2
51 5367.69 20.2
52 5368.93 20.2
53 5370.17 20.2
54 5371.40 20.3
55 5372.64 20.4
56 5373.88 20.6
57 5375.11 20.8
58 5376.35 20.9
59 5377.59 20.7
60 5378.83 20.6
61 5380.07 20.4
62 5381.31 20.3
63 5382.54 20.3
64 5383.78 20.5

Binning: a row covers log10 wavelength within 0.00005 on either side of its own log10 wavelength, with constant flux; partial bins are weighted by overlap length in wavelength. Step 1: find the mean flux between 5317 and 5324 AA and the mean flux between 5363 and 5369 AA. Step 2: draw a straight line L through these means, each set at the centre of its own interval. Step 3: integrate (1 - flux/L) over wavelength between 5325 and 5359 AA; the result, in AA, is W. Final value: -1.1 AA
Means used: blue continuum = 20.6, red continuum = 20.2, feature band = 21.1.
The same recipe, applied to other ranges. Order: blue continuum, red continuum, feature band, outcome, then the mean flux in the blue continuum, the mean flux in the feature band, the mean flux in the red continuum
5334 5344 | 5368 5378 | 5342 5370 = 0.03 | 21.1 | 20.8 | 20.5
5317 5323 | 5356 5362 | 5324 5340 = -0.30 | 20.7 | 21.2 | 21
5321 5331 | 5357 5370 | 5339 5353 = -0.18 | 21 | 21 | 20.5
